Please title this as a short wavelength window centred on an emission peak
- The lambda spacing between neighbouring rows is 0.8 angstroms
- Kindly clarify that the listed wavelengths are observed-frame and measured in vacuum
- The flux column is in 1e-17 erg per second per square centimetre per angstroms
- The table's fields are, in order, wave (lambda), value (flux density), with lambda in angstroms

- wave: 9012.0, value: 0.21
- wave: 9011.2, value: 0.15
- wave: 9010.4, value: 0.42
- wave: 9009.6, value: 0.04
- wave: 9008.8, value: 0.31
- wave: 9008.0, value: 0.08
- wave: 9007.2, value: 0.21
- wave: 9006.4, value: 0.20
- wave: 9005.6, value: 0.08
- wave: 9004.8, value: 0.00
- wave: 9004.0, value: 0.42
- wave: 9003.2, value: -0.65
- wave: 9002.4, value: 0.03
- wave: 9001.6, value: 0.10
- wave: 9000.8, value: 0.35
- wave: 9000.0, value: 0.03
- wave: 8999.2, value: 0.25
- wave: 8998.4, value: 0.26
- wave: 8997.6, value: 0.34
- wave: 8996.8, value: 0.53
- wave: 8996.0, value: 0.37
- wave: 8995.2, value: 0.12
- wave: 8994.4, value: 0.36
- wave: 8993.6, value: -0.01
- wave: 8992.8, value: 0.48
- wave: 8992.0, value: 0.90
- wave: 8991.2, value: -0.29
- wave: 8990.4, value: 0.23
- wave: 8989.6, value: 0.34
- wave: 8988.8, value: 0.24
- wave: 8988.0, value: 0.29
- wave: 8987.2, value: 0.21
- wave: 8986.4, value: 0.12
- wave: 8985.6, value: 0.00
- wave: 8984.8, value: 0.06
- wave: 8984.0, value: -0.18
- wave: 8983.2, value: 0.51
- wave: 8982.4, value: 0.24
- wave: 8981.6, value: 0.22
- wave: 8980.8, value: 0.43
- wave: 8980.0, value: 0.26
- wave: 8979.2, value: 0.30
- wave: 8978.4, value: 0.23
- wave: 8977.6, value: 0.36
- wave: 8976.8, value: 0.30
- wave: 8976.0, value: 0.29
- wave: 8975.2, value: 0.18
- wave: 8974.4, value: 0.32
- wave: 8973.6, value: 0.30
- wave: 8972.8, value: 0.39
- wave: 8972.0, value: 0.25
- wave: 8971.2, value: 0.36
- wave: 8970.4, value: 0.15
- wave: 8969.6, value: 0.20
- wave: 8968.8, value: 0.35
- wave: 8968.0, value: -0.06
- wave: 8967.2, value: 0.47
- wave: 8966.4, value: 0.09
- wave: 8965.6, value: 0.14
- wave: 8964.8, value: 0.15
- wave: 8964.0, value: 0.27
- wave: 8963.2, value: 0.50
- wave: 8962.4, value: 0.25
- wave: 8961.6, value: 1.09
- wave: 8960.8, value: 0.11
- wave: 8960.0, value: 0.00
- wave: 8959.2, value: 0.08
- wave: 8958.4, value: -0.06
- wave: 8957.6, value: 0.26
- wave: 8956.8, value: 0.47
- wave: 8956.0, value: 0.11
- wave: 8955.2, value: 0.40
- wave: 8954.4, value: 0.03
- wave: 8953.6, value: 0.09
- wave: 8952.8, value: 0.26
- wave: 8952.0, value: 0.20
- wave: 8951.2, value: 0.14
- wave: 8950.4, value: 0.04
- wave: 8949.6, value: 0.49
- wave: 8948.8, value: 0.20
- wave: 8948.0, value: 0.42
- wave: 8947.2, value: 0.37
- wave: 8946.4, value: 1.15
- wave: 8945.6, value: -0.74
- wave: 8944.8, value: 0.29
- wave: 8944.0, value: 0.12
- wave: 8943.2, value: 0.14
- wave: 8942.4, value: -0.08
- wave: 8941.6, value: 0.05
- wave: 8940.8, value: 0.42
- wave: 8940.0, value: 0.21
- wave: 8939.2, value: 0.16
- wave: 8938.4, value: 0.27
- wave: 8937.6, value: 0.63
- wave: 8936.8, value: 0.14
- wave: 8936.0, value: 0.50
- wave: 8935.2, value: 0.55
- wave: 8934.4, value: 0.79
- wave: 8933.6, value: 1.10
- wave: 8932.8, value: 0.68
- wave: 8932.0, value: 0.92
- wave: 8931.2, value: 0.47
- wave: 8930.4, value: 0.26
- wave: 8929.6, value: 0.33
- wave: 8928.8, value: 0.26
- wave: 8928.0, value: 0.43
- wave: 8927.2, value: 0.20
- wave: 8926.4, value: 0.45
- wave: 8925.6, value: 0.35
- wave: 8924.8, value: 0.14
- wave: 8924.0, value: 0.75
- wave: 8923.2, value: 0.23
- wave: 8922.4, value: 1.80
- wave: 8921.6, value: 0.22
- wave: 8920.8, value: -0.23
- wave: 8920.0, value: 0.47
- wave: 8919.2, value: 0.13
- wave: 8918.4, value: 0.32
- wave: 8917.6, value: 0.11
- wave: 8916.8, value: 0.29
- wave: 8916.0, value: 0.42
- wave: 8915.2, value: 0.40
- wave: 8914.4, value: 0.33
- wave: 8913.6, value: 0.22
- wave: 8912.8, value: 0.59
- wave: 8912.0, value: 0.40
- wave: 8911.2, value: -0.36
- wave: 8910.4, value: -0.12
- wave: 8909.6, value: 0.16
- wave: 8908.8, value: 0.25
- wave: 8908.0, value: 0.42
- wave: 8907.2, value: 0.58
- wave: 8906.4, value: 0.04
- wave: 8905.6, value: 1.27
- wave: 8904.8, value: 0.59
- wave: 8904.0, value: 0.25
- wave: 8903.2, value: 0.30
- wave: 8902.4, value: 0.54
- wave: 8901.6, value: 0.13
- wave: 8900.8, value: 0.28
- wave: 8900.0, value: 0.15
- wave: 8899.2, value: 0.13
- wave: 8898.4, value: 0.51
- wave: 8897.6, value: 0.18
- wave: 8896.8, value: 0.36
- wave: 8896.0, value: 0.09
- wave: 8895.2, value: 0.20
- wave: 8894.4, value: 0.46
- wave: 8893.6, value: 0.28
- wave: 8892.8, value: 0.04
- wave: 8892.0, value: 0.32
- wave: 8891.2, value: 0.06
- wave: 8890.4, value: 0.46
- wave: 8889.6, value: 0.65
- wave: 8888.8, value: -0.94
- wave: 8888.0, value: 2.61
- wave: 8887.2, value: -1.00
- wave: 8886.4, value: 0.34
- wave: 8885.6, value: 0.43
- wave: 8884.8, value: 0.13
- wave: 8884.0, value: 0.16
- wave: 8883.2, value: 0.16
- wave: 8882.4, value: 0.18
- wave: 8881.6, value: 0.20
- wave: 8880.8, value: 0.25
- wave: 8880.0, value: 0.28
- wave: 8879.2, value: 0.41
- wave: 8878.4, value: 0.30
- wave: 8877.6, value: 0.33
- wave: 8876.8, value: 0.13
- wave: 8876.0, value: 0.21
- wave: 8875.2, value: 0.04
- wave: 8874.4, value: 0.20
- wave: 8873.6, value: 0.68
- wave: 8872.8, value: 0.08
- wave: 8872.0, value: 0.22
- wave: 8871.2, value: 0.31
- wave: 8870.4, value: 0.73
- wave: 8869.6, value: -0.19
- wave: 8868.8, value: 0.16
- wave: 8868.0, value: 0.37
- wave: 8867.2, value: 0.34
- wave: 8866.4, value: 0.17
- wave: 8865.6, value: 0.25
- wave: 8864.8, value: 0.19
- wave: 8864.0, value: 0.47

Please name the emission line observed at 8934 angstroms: Hgamma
